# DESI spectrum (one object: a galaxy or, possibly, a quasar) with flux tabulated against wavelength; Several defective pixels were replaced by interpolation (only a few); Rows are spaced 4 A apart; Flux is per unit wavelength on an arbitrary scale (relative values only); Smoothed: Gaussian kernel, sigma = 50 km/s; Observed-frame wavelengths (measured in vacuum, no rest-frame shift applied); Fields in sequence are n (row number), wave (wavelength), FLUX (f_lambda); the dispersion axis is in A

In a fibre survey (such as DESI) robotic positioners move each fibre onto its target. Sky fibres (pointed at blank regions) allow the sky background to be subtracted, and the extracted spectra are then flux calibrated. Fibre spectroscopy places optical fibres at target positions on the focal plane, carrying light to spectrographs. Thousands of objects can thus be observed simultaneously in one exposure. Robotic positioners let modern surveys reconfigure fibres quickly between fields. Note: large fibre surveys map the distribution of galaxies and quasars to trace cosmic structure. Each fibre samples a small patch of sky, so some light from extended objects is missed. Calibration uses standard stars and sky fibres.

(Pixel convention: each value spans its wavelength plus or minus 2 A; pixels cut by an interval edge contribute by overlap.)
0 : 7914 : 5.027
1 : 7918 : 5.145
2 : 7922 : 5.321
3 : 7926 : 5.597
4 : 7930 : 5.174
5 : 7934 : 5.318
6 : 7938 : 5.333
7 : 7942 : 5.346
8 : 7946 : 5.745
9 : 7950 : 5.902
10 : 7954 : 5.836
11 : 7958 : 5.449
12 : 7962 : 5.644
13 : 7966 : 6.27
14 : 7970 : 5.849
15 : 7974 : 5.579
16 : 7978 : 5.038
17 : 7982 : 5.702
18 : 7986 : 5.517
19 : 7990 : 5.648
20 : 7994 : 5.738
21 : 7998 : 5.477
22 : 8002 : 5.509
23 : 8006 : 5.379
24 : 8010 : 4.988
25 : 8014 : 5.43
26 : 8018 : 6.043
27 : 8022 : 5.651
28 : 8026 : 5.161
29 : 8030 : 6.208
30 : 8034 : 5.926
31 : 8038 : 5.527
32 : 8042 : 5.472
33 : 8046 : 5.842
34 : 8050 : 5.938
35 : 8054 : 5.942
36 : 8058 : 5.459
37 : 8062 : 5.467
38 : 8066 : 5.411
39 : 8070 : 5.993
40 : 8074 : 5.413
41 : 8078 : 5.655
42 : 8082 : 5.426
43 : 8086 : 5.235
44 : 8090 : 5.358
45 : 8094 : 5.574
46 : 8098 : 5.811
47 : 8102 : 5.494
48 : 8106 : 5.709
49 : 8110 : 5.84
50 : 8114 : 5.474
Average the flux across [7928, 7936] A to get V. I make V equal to 5.25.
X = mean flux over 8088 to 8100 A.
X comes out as 5.58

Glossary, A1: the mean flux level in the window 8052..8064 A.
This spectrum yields 5.62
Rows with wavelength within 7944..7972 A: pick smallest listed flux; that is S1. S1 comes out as 5.449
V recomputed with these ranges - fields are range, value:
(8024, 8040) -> 5.71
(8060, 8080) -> 5.59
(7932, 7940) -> 5.33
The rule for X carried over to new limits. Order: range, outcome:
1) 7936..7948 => 5.47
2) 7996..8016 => 5.36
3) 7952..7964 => 5.64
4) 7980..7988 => 5.61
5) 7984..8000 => 5.59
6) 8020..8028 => 5.41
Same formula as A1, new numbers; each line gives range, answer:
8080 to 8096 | 5.4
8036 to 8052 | 5.69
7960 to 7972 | 5.92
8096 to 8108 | 5.67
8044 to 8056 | 5.91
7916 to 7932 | 5.31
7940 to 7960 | 5.66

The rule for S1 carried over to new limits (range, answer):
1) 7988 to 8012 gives 4.988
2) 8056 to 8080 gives 5.411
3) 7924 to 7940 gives 5.174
